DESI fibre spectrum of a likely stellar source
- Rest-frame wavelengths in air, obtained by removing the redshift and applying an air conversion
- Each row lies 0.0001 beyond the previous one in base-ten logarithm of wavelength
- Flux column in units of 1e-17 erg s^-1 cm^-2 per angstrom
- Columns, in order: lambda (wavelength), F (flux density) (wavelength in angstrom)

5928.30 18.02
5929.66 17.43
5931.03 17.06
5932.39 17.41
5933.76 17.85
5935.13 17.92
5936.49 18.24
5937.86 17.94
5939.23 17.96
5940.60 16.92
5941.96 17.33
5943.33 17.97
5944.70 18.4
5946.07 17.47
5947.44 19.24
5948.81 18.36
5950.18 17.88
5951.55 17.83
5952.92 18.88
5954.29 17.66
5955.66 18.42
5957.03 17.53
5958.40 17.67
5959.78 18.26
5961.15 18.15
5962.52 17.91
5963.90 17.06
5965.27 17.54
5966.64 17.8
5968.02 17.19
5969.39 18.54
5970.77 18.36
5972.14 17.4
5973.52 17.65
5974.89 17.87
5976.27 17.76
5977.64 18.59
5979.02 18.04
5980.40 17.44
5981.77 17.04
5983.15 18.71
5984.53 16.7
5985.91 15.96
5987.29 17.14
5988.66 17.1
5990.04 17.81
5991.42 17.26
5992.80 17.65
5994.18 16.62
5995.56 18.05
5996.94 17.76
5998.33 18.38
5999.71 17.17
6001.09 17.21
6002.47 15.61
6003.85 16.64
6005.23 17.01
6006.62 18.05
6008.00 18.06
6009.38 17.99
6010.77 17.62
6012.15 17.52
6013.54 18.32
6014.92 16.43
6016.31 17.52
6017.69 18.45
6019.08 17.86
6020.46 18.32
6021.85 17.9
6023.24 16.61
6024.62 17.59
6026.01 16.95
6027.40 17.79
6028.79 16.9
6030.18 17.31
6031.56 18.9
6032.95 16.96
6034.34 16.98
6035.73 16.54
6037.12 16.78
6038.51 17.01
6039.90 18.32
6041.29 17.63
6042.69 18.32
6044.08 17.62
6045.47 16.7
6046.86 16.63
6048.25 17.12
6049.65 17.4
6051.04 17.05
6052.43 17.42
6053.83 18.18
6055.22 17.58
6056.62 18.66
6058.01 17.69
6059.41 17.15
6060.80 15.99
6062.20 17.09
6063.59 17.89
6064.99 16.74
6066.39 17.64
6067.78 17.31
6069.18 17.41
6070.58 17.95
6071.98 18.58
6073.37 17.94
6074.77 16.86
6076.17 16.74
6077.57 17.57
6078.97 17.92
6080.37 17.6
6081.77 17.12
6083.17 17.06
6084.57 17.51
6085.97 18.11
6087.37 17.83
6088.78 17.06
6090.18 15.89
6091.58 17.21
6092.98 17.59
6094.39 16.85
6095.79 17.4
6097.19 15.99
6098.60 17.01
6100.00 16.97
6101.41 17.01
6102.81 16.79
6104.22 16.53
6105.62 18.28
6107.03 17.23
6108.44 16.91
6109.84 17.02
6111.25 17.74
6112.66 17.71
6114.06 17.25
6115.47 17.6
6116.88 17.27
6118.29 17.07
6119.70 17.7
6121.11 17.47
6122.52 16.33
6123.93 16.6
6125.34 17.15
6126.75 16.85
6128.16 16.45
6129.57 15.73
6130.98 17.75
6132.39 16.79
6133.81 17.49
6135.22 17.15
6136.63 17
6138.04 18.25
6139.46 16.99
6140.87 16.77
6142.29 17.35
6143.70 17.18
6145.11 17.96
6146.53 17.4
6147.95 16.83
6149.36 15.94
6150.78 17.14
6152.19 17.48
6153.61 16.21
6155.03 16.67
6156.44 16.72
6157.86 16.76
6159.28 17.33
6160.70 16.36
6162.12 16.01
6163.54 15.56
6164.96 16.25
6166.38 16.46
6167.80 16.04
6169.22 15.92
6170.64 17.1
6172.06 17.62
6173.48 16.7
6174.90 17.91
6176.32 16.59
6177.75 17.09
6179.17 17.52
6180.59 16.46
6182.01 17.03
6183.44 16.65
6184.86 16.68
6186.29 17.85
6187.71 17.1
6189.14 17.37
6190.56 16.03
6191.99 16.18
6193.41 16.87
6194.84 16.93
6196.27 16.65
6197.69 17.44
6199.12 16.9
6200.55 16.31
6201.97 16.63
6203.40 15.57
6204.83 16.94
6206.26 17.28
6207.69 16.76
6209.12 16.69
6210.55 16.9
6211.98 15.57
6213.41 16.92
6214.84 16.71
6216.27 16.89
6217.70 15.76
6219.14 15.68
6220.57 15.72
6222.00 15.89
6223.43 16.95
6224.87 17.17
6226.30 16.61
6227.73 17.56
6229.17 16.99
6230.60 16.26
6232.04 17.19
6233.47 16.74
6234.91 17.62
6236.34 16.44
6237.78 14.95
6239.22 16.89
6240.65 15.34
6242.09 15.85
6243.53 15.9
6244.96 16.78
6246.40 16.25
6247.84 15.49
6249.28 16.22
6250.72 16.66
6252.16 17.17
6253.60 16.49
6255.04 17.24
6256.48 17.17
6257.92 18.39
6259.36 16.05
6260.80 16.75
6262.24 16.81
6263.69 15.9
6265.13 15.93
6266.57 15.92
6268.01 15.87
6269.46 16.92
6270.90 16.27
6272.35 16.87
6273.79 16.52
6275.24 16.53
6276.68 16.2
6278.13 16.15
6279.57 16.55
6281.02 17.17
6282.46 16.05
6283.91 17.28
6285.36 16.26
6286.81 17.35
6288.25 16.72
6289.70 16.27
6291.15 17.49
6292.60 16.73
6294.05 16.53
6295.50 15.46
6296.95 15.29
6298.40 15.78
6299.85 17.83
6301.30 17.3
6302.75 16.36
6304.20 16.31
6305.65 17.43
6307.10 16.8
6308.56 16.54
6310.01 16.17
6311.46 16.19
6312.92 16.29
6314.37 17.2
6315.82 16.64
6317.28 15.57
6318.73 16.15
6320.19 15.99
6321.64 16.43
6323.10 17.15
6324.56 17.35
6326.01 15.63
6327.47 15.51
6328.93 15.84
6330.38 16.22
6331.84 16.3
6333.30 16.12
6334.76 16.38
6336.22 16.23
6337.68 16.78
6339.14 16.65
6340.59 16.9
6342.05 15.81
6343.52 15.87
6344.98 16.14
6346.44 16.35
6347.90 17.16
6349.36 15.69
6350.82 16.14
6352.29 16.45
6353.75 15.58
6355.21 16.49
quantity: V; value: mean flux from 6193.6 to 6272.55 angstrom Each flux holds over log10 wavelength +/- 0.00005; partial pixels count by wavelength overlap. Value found 16.5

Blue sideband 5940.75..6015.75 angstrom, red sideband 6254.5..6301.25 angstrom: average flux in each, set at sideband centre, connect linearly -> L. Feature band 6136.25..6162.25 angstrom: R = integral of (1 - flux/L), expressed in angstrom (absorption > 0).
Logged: 0.1 angstrom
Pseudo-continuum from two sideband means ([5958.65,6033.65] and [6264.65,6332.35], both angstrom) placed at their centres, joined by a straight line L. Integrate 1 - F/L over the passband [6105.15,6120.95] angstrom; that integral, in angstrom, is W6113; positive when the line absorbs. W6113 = -0.3 angstrom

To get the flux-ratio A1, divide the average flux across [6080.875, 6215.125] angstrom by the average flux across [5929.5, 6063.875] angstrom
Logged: 0.96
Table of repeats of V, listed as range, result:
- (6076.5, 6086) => 17.5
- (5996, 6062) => 17.4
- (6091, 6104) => 17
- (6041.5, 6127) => 17.3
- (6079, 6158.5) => 17.1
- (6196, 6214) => 16.7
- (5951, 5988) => 17.7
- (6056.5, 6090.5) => 17.4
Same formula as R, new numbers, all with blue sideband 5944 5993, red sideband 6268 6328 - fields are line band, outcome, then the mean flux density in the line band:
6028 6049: 0.2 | 17.3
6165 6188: 0.1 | 16.9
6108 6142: 0.1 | 17.1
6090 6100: 0.2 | 16.9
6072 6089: -0.1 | 17.5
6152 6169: 0.6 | 16.4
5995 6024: 0.1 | 17.5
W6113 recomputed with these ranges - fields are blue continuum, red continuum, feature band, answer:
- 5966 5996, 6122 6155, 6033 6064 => 0.0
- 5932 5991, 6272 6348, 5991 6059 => 0.3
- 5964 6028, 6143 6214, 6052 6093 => -0.5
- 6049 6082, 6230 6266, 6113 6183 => 0.5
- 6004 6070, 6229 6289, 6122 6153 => 0.0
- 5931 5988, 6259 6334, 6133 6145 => -0.2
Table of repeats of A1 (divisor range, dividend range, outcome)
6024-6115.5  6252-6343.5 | 0.95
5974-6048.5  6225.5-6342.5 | 0.95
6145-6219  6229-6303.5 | 0.99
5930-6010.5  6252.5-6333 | 0.93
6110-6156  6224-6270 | 0.97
